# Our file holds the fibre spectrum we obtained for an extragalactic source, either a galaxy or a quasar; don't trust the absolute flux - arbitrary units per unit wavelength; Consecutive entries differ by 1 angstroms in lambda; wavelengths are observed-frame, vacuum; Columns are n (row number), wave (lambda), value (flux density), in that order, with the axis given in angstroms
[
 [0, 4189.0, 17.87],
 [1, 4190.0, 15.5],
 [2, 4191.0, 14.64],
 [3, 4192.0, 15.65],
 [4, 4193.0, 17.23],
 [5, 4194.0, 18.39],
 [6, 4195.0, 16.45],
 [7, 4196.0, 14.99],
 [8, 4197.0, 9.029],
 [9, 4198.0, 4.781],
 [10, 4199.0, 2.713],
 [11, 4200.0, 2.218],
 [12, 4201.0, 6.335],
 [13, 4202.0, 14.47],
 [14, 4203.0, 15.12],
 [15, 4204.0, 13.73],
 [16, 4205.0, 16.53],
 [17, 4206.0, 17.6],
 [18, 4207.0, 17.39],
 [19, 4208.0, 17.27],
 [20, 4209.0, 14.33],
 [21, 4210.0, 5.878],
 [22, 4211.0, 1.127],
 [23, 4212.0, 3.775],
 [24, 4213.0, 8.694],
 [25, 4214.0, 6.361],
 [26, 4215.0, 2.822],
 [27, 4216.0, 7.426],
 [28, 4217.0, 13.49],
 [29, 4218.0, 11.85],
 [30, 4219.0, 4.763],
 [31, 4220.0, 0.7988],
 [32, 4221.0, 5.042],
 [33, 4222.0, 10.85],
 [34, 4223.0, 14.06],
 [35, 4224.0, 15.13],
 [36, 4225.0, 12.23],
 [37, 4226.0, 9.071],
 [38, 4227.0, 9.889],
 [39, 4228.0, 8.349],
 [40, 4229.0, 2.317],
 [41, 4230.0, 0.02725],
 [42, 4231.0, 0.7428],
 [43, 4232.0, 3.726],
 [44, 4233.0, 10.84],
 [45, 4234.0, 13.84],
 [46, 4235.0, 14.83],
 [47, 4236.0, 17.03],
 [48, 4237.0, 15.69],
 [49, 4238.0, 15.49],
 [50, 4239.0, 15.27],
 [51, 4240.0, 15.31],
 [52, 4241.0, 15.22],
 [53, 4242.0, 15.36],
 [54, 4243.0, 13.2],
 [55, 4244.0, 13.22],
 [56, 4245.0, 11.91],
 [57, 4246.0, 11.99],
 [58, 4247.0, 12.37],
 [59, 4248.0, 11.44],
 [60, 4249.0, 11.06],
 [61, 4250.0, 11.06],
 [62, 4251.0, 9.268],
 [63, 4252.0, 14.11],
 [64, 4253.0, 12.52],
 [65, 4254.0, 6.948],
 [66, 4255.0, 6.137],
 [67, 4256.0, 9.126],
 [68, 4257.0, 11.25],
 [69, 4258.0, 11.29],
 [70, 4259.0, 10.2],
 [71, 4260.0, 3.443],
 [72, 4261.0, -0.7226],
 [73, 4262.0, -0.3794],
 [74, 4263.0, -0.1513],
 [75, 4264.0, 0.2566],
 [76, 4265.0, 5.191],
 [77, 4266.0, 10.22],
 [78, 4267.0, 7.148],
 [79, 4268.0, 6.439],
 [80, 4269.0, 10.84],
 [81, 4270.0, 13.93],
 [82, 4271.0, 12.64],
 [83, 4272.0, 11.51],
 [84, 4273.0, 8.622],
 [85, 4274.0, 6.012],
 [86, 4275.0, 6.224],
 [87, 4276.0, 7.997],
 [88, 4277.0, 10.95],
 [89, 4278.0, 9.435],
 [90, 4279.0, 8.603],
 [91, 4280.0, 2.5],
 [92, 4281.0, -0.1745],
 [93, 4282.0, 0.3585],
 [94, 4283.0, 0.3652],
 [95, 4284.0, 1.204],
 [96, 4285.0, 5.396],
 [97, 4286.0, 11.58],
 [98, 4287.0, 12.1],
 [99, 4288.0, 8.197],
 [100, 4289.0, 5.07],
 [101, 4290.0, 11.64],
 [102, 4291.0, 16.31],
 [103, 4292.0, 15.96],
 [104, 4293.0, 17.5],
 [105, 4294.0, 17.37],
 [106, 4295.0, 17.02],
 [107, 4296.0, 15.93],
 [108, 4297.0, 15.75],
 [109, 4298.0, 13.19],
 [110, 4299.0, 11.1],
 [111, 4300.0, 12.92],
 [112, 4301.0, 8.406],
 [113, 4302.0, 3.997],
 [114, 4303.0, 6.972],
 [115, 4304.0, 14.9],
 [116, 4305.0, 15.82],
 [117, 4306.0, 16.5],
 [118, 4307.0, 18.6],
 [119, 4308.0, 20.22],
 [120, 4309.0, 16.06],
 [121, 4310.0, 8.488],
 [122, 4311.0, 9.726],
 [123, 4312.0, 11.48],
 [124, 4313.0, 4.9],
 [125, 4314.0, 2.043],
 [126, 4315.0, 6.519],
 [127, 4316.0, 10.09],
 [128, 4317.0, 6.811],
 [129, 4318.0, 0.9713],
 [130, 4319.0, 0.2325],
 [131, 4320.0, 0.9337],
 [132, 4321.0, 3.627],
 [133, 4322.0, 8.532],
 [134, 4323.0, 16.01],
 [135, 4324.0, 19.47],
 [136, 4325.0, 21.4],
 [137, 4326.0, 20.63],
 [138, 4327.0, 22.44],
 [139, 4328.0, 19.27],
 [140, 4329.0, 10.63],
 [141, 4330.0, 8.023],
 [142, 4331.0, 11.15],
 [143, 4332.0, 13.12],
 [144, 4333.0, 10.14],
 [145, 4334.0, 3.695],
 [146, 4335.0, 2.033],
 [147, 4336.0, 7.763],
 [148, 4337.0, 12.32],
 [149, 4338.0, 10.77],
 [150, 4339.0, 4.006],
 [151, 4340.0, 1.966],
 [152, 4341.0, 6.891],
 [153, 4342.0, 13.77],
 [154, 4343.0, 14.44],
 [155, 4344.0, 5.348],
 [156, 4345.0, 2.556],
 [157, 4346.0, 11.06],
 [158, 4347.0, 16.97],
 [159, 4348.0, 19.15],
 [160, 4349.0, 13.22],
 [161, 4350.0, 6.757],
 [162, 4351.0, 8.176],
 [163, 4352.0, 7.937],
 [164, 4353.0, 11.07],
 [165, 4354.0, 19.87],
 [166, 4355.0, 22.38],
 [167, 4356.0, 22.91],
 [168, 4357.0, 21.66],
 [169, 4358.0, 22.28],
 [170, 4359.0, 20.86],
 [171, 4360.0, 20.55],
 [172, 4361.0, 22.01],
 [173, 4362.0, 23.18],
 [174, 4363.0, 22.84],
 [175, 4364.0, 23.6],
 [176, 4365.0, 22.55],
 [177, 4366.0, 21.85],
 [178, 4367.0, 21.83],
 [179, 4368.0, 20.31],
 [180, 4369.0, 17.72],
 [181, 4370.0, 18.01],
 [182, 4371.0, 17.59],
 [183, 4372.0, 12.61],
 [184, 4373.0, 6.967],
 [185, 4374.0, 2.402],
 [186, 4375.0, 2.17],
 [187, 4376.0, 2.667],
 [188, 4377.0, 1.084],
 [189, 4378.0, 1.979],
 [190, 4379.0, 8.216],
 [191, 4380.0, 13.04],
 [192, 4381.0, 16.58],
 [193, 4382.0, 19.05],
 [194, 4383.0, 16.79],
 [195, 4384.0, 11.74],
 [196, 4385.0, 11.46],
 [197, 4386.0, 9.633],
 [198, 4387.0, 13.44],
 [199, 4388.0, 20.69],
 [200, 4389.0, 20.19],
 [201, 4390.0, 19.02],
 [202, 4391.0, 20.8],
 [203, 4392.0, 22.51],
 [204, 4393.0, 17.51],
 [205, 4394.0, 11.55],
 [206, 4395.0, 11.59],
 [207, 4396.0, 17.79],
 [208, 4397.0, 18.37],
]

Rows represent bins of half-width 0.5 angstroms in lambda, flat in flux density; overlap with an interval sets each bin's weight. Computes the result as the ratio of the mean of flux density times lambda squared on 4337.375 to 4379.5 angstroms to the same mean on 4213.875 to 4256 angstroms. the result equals 1.40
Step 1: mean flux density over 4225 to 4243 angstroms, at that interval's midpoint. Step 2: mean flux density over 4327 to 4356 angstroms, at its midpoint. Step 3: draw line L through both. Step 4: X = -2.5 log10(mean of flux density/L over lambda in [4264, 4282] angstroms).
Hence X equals 0.38 mag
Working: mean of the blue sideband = 10.9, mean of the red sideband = 10.9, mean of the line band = 7.69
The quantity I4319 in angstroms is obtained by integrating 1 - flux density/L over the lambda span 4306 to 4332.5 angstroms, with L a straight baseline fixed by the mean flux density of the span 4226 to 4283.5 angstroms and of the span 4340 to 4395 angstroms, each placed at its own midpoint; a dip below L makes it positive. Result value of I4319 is 1.9 angstroms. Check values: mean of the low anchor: 8.81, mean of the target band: 11.3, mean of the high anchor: 14.7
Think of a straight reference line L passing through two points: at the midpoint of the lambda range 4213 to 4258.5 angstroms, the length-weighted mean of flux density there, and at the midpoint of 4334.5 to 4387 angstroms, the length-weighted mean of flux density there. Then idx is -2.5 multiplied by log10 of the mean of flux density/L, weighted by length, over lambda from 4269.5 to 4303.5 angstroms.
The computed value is 0.20 mag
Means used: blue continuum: 10.3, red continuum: 13.4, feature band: 9.61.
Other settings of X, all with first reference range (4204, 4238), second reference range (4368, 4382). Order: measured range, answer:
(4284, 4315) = -0.205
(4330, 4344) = 0.174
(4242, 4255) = -0.184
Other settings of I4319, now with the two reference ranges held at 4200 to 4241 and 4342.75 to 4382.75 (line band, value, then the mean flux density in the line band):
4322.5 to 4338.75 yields 0.8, 12.9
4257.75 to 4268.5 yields 6.4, 4.66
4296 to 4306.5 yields 0.5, 12.1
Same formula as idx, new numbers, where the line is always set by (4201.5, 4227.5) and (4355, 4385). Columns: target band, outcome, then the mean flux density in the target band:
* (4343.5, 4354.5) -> 0.329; 11.1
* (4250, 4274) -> 0.461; 7.85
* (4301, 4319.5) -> 0.374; 9.65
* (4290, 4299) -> -0.187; 15.6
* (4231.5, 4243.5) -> -0.230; 13.8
